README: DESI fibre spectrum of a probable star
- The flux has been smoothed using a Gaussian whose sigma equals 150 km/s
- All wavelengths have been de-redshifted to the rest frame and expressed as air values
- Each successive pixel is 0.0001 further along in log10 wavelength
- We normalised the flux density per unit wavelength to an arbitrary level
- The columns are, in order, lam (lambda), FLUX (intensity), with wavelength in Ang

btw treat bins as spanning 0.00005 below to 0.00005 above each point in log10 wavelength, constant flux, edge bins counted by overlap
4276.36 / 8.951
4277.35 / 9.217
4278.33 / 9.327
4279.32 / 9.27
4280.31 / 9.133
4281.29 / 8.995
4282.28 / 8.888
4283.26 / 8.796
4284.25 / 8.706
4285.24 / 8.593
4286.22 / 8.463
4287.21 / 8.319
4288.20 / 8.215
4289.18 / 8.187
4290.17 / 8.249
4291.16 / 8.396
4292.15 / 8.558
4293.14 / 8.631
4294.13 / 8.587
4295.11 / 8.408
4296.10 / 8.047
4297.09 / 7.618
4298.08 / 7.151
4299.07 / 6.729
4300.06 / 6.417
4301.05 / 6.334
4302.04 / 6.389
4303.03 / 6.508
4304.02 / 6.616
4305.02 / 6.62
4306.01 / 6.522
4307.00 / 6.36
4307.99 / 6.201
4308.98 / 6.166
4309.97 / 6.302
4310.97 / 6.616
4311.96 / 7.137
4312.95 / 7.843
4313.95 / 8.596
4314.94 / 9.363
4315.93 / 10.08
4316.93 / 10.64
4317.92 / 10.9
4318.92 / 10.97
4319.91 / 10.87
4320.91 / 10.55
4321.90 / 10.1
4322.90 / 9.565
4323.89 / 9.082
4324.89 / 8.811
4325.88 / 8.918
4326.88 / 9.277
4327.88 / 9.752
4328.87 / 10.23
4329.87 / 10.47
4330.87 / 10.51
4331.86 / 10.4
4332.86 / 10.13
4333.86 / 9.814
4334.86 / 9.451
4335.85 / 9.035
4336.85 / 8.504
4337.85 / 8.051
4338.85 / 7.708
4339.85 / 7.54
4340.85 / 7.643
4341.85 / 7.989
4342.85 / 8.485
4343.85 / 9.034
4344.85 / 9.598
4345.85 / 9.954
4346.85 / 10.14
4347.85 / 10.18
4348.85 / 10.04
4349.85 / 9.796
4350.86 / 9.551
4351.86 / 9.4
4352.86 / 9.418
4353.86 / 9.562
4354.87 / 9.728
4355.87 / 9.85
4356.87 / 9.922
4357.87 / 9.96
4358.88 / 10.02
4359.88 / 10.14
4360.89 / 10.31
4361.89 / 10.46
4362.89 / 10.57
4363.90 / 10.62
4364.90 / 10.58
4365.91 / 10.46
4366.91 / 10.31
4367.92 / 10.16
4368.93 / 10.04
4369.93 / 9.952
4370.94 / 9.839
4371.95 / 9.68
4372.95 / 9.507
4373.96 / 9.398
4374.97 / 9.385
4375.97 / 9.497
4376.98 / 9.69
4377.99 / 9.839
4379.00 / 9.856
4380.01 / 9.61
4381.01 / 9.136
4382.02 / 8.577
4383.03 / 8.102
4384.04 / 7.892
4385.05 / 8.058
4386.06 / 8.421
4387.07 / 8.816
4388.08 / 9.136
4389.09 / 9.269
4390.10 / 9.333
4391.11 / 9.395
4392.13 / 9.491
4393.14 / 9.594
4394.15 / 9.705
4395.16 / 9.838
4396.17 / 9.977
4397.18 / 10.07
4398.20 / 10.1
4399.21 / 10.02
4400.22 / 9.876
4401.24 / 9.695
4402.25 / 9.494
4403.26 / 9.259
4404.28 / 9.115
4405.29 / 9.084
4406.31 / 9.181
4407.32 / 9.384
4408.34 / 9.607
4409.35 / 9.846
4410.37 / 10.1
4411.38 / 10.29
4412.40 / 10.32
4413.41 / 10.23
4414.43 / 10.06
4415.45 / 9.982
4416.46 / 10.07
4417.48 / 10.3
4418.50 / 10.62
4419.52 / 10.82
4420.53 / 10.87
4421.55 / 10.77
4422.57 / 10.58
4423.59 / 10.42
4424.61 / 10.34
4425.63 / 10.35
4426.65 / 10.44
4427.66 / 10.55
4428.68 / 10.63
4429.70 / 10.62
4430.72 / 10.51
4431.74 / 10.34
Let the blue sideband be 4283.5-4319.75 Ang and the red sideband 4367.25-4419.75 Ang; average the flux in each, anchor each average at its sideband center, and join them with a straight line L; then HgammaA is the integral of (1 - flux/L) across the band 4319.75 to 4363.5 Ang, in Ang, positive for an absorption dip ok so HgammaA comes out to -4.64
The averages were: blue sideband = 7.91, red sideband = 9.59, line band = 9.55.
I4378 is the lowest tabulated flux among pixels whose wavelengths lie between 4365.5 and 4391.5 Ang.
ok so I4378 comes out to 7.892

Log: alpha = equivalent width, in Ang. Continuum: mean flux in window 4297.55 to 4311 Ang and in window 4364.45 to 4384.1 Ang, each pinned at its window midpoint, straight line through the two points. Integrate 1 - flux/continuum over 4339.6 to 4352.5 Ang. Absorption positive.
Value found -1.3 Ang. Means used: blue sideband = 6.49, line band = 9.22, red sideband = 9.61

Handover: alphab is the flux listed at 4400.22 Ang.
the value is 9.876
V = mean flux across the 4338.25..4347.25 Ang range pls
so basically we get 8.65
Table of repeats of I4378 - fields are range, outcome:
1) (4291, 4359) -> 6.166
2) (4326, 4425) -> 7.54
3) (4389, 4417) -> 9.084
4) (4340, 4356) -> 7.643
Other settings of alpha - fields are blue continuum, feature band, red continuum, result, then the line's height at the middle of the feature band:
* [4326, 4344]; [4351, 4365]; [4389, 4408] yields -1.1 Ang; 9.28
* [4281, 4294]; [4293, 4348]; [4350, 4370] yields 4.1 Ang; 9.22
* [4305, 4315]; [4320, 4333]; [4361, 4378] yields -3.4 Ang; 7.83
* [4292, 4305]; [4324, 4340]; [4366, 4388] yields -2.2 Ang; 8.18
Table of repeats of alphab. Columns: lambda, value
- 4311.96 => 7.137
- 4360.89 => 10.31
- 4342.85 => 8.485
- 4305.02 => 6.62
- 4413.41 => 10.23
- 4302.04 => 6.389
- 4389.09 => 9.269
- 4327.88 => 9.752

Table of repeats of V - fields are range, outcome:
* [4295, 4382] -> 9.07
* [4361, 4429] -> 9.8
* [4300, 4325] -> 8.16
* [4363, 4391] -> 9.46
